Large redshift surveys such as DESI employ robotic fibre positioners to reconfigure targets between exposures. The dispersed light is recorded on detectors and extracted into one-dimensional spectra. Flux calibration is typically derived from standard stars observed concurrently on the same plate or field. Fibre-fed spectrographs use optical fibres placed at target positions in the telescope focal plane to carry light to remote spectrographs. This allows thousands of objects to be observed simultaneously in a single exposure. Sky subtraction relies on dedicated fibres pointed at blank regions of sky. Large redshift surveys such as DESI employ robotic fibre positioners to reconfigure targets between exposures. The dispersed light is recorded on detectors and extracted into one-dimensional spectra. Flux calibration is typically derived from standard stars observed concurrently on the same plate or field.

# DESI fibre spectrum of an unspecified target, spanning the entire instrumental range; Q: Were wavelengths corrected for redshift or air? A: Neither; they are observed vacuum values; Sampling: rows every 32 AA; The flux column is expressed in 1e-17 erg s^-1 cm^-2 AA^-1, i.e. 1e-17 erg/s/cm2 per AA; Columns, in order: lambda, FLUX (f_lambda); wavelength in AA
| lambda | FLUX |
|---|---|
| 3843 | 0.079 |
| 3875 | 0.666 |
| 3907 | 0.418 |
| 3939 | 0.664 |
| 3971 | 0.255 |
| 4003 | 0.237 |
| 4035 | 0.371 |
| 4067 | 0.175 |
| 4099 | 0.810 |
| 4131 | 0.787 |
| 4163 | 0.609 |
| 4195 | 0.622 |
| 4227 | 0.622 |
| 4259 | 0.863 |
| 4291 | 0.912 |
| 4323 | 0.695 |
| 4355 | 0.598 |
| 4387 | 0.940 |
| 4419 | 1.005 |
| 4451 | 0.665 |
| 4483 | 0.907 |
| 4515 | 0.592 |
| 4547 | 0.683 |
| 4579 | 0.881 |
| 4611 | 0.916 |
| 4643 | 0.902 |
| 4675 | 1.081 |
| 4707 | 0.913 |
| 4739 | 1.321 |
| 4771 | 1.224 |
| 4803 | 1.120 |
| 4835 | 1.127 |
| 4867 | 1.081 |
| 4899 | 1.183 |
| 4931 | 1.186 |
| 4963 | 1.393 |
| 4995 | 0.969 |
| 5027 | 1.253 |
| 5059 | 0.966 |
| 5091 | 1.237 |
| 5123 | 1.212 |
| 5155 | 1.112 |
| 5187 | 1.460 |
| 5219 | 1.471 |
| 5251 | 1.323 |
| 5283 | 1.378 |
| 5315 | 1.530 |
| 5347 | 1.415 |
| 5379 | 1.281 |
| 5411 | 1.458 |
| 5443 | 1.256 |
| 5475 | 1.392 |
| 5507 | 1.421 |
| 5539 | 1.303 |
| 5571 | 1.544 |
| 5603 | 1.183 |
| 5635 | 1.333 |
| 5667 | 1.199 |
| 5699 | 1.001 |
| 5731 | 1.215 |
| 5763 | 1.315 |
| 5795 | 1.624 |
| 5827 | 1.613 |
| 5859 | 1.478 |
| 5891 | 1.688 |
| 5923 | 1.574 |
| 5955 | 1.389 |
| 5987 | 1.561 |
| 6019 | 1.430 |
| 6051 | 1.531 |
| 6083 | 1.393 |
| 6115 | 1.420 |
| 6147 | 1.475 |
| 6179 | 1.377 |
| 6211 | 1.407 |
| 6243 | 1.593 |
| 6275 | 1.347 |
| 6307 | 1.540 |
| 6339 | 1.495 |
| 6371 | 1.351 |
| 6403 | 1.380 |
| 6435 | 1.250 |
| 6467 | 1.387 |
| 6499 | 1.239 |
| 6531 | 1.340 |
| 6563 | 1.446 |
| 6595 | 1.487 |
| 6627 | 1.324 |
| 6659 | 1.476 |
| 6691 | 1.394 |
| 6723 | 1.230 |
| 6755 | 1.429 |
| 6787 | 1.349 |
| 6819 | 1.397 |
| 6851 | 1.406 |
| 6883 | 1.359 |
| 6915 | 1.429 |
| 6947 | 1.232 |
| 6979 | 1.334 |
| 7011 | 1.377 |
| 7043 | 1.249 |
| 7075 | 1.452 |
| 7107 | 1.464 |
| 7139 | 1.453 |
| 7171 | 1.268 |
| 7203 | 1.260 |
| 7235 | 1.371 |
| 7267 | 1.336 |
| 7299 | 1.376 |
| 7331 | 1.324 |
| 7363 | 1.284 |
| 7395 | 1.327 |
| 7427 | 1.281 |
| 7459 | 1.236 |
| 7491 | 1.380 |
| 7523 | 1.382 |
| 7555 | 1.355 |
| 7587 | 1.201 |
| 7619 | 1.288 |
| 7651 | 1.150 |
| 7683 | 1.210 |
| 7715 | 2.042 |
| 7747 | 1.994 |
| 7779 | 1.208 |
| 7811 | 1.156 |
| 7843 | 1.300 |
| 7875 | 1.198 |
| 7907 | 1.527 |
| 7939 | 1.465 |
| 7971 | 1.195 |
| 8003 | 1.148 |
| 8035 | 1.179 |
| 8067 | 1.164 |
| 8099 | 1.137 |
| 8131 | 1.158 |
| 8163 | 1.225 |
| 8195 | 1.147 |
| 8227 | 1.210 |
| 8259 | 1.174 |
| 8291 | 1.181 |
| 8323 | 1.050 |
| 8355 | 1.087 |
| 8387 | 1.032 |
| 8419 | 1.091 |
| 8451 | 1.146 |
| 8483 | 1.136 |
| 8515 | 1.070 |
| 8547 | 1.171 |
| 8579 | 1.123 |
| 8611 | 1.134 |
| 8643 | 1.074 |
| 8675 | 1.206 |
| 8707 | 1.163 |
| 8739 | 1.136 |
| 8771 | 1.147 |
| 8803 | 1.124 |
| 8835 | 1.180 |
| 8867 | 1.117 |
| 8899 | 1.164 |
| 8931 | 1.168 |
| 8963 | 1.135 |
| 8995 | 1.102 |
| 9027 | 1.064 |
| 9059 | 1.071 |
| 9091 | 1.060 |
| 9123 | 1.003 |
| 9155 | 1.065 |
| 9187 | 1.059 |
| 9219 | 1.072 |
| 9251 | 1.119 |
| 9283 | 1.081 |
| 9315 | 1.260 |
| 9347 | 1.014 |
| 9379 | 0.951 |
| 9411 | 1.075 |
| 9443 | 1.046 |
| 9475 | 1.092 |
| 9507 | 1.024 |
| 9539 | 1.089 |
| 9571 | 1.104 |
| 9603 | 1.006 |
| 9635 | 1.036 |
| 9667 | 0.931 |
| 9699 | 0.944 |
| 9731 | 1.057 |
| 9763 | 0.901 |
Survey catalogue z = 0.178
